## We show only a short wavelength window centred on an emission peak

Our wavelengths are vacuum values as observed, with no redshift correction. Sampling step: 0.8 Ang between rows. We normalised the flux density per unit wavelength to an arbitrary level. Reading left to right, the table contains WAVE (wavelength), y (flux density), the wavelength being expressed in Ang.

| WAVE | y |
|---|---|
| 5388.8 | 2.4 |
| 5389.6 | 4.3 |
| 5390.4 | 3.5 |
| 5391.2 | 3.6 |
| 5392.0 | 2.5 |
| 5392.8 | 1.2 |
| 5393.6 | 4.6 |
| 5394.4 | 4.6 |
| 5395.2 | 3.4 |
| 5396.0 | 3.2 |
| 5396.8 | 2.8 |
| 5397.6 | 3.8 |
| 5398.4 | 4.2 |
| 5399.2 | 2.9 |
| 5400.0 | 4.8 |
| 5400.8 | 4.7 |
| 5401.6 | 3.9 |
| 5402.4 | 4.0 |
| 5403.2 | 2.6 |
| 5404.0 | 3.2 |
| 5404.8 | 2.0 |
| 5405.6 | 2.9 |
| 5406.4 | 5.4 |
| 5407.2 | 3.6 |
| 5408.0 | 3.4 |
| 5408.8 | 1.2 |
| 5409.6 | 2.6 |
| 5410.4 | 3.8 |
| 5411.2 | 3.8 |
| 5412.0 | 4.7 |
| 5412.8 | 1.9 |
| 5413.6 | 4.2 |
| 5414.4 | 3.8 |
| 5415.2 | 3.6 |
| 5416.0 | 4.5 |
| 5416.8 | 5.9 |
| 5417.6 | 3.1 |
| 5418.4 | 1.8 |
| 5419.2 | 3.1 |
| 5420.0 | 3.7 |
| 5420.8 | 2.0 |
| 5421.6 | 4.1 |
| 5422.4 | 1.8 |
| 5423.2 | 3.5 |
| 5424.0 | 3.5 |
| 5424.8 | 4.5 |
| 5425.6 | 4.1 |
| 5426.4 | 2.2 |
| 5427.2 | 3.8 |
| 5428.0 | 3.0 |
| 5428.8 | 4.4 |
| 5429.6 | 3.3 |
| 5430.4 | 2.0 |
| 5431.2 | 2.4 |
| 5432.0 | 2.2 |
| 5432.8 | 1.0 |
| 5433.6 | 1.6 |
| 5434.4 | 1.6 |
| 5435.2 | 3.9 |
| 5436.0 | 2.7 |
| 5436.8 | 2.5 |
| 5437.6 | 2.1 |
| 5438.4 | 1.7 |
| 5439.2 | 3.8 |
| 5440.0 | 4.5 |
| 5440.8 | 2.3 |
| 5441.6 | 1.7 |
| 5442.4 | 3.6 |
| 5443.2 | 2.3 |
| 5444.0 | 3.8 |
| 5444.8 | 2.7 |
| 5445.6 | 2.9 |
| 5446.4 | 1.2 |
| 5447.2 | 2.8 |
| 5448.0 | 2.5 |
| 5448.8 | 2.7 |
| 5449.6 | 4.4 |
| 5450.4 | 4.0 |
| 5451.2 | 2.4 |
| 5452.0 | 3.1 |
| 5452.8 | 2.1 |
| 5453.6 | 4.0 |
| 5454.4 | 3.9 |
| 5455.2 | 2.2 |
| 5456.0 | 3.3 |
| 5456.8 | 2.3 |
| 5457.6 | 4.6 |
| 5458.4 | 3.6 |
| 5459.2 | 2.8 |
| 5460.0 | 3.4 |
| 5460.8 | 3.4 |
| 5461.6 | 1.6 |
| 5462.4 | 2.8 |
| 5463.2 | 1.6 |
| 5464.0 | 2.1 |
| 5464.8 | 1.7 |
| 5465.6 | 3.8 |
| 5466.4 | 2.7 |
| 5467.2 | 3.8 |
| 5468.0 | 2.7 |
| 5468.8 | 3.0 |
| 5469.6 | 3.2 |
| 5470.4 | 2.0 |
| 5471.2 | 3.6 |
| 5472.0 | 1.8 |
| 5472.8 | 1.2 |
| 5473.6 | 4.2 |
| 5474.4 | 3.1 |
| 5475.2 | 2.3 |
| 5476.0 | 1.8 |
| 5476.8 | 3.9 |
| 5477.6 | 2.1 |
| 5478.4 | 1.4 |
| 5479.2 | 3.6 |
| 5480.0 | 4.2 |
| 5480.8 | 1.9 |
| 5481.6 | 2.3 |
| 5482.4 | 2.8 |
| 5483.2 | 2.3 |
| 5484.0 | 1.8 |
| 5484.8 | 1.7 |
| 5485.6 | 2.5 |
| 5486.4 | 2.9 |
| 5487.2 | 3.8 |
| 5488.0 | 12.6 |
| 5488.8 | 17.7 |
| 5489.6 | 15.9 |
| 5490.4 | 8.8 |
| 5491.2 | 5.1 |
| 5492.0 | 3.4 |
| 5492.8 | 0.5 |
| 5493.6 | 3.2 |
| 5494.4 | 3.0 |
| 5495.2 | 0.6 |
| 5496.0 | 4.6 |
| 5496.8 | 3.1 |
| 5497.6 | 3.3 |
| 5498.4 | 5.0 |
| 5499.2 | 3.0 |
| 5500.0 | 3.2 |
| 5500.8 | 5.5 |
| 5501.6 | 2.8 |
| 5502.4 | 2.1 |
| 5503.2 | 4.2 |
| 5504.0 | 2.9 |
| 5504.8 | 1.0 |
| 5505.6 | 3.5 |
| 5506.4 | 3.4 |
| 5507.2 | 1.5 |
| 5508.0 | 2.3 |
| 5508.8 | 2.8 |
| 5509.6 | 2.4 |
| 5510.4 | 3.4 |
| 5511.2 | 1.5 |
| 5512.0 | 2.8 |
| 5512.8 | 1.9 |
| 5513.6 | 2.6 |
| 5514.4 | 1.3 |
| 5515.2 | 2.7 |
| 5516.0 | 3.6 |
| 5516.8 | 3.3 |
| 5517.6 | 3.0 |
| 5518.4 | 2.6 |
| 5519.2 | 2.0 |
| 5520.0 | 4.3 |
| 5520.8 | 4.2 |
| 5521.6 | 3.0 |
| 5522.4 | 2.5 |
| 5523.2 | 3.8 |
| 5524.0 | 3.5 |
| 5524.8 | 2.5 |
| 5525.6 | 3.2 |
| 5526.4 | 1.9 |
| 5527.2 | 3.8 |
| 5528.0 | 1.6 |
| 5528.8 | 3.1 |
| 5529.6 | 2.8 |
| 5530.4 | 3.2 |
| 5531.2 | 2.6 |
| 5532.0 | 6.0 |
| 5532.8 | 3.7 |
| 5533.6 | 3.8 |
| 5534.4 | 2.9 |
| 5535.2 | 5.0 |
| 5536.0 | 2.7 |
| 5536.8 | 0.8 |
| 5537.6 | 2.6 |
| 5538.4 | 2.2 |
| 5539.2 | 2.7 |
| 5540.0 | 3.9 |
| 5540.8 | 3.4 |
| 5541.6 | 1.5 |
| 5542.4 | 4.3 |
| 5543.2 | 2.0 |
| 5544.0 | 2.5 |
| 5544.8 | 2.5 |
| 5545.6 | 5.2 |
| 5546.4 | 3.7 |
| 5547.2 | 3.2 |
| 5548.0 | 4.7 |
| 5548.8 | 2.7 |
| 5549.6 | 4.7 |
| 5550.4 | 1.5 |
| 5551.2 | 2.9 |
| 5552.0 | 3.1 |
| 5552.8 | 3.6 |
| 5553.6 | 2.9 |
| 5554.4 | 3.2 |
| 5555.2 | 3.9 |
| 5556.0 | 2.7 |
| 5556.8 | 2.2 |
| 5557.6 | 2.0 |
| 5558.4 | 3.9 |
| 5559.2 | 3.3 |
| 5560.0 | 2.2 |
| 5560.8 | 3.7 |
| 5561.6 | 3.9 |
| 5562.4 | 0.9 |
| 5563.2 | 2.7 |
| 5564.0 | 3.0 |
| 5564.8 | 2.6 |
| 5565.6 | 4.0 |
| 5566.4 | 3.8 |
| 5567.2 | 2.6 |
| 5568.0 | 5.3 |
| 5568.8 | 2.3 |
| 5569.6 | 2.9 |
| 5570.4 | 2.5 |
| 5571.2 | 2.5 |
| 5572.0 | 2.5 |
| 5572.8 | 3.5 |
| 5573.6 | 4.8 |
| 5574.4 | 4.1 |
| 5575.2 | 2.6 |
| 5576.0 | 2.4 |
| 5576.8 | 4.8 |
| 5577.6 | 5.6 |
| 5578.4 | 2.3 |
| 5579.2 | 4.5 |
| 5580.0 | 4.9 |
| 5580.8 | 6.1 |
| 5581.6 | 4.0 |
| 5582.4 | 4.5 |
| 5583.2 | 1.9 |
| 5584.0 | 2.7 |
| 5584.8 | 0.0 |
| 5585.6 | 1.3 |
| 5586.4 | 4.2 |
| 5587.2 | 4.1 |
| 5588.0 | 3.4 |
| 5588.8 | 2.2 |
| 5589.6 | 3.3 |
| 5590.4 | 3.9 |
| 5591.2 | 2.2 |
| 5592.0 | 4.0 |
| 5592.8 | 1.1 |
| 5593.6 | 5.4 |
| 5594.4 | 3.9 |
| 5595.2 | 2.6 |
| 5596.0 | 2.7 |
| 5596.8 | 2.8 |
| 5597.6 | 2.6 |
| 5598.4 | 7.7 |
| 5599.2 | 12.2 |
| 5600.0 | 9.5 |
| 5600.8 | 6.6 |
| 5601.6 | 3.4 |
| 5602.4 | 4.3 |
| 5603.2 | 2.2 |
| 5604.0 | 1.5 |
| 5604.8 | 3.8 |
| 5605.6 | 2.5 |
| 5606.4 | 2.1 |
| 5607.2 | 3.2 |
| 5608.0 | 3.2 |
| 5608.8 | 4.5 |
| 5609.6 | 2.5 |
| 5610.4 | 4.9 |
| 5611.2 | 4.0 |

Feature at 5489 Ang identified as H-beta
